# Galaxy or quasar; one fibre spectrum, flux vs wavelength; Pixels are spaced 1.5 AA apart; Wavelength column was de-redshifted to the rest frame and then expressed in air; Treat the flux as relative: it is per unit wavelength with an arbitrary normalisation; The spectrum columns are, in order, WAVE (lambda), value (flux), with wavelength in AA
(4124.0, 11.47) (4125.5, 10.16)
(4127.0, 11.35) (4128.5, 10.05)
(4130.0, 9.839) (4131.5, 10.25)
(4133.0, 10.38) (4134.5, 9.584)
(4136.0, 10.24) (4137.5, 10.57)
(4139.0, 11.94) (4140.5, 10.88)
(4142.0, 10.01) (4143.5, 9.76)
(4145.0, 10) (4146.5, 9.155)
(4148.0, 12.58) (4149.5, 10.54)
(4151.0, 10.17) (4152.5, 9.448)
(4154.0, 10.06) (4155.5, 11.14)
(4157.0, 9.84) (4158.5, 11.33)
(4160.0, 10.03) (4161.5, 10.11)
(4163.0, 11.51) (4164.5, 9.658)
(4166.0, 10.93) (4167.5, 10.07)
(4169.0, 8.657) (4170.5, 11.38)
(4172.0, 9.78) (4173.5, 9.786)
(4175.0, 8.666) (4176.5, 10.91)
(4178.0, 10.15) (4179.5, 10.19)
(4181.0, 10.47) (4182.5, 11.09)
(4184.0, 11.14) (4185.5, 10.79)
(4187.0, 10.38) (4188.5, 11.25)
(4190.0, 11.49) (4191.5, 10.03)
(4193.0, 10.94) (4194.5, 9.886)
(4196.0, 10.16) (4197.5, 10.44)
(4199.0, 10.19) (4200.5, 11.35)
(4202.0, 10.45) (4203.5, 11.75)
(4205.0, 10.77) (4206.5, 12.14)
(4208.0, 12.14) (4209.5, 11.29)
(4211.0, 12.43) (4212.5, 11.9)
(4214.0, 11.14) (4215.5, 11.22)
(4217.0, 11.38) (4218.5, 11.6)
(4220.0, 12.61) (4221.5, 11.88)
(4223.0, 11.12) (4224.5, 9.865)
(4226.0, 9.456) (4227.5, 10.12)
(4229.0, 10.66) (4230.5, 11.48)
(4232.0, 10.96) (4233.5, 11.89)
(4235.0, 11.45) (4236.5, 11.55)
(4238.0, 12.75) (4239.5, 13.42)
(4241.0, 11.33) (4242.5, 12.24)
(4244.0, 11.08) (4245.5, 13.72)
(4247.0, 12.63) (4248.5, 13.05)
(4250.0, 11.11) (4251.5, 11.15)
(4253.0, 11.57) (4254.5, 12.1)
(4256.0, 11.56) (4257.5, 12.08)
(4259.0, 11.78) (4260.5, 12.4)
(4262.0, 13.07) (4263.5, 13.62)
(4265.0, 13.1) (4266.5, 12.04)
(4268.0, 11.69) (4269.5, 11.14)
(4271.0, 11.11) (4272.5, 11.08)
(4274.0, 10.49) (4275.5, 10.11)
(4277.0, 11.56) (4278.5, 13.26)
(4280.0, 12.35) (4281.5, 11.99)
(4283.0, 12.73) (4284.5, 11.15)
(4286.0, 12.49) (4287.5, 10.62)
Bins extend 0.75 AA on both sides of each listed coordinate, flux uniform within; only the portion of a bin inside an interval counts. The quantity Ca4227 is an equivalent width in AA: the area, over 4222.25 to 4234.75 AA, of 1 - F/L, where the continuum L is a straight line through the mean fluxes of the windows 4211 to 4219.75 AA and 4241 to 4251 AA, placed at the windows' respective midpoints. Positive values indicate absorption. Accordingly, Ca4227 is 1.2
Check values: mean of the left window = 11.6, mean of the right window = 12.2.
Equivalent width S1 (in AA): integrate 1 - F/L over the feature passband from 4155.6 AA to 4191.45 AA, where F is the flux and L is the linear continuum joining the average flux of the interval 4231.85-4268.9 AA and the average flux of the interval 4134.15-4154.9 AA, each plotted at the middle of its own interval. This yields 1.4 AA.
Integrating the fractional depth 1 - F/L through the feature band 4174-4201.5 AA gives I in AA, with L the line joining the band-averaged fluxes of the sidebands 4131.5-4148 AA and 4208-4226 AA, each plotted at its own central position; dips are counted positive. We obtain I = 1.3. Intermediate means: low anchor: 10.4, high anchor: 11.4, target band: 10.5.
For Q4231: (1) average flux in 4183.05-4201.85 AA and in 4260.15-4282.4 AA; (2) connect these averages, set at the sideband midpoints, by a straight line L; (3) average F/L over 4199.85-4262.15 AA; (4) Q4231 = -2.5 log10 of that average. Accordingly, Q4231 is -0.03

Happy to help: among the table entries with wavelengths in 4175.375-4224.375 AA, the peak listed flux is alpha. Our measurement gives 12.61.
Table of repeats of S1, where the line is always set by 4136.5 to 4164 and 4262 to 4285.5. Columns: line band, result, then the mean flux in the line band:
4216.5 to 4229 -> 0.36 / 11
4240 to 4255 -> -0.57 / 12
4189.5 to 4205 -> 0.51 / 10.7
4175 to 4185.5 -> 0.30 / 10.5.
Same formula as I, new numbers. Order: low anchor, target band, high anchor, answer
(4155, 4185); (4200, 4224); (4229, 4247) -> -0.5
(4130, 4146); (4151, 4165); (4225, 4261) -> 0.3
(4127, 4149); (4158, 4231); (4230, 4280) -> 2.4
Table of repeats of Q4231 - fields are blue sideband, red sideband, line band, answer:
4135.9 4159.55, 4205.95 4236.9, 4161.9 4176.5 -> 0.066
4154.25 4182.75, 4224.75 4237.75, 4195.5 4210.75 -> -0.046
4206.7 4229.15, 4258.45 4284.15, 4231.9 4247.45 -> -0.052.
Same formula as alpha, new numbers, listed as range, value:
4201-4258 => 13.72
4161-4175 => 11.51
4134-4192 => 12.58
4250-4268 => 13.62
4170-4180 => 11.38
